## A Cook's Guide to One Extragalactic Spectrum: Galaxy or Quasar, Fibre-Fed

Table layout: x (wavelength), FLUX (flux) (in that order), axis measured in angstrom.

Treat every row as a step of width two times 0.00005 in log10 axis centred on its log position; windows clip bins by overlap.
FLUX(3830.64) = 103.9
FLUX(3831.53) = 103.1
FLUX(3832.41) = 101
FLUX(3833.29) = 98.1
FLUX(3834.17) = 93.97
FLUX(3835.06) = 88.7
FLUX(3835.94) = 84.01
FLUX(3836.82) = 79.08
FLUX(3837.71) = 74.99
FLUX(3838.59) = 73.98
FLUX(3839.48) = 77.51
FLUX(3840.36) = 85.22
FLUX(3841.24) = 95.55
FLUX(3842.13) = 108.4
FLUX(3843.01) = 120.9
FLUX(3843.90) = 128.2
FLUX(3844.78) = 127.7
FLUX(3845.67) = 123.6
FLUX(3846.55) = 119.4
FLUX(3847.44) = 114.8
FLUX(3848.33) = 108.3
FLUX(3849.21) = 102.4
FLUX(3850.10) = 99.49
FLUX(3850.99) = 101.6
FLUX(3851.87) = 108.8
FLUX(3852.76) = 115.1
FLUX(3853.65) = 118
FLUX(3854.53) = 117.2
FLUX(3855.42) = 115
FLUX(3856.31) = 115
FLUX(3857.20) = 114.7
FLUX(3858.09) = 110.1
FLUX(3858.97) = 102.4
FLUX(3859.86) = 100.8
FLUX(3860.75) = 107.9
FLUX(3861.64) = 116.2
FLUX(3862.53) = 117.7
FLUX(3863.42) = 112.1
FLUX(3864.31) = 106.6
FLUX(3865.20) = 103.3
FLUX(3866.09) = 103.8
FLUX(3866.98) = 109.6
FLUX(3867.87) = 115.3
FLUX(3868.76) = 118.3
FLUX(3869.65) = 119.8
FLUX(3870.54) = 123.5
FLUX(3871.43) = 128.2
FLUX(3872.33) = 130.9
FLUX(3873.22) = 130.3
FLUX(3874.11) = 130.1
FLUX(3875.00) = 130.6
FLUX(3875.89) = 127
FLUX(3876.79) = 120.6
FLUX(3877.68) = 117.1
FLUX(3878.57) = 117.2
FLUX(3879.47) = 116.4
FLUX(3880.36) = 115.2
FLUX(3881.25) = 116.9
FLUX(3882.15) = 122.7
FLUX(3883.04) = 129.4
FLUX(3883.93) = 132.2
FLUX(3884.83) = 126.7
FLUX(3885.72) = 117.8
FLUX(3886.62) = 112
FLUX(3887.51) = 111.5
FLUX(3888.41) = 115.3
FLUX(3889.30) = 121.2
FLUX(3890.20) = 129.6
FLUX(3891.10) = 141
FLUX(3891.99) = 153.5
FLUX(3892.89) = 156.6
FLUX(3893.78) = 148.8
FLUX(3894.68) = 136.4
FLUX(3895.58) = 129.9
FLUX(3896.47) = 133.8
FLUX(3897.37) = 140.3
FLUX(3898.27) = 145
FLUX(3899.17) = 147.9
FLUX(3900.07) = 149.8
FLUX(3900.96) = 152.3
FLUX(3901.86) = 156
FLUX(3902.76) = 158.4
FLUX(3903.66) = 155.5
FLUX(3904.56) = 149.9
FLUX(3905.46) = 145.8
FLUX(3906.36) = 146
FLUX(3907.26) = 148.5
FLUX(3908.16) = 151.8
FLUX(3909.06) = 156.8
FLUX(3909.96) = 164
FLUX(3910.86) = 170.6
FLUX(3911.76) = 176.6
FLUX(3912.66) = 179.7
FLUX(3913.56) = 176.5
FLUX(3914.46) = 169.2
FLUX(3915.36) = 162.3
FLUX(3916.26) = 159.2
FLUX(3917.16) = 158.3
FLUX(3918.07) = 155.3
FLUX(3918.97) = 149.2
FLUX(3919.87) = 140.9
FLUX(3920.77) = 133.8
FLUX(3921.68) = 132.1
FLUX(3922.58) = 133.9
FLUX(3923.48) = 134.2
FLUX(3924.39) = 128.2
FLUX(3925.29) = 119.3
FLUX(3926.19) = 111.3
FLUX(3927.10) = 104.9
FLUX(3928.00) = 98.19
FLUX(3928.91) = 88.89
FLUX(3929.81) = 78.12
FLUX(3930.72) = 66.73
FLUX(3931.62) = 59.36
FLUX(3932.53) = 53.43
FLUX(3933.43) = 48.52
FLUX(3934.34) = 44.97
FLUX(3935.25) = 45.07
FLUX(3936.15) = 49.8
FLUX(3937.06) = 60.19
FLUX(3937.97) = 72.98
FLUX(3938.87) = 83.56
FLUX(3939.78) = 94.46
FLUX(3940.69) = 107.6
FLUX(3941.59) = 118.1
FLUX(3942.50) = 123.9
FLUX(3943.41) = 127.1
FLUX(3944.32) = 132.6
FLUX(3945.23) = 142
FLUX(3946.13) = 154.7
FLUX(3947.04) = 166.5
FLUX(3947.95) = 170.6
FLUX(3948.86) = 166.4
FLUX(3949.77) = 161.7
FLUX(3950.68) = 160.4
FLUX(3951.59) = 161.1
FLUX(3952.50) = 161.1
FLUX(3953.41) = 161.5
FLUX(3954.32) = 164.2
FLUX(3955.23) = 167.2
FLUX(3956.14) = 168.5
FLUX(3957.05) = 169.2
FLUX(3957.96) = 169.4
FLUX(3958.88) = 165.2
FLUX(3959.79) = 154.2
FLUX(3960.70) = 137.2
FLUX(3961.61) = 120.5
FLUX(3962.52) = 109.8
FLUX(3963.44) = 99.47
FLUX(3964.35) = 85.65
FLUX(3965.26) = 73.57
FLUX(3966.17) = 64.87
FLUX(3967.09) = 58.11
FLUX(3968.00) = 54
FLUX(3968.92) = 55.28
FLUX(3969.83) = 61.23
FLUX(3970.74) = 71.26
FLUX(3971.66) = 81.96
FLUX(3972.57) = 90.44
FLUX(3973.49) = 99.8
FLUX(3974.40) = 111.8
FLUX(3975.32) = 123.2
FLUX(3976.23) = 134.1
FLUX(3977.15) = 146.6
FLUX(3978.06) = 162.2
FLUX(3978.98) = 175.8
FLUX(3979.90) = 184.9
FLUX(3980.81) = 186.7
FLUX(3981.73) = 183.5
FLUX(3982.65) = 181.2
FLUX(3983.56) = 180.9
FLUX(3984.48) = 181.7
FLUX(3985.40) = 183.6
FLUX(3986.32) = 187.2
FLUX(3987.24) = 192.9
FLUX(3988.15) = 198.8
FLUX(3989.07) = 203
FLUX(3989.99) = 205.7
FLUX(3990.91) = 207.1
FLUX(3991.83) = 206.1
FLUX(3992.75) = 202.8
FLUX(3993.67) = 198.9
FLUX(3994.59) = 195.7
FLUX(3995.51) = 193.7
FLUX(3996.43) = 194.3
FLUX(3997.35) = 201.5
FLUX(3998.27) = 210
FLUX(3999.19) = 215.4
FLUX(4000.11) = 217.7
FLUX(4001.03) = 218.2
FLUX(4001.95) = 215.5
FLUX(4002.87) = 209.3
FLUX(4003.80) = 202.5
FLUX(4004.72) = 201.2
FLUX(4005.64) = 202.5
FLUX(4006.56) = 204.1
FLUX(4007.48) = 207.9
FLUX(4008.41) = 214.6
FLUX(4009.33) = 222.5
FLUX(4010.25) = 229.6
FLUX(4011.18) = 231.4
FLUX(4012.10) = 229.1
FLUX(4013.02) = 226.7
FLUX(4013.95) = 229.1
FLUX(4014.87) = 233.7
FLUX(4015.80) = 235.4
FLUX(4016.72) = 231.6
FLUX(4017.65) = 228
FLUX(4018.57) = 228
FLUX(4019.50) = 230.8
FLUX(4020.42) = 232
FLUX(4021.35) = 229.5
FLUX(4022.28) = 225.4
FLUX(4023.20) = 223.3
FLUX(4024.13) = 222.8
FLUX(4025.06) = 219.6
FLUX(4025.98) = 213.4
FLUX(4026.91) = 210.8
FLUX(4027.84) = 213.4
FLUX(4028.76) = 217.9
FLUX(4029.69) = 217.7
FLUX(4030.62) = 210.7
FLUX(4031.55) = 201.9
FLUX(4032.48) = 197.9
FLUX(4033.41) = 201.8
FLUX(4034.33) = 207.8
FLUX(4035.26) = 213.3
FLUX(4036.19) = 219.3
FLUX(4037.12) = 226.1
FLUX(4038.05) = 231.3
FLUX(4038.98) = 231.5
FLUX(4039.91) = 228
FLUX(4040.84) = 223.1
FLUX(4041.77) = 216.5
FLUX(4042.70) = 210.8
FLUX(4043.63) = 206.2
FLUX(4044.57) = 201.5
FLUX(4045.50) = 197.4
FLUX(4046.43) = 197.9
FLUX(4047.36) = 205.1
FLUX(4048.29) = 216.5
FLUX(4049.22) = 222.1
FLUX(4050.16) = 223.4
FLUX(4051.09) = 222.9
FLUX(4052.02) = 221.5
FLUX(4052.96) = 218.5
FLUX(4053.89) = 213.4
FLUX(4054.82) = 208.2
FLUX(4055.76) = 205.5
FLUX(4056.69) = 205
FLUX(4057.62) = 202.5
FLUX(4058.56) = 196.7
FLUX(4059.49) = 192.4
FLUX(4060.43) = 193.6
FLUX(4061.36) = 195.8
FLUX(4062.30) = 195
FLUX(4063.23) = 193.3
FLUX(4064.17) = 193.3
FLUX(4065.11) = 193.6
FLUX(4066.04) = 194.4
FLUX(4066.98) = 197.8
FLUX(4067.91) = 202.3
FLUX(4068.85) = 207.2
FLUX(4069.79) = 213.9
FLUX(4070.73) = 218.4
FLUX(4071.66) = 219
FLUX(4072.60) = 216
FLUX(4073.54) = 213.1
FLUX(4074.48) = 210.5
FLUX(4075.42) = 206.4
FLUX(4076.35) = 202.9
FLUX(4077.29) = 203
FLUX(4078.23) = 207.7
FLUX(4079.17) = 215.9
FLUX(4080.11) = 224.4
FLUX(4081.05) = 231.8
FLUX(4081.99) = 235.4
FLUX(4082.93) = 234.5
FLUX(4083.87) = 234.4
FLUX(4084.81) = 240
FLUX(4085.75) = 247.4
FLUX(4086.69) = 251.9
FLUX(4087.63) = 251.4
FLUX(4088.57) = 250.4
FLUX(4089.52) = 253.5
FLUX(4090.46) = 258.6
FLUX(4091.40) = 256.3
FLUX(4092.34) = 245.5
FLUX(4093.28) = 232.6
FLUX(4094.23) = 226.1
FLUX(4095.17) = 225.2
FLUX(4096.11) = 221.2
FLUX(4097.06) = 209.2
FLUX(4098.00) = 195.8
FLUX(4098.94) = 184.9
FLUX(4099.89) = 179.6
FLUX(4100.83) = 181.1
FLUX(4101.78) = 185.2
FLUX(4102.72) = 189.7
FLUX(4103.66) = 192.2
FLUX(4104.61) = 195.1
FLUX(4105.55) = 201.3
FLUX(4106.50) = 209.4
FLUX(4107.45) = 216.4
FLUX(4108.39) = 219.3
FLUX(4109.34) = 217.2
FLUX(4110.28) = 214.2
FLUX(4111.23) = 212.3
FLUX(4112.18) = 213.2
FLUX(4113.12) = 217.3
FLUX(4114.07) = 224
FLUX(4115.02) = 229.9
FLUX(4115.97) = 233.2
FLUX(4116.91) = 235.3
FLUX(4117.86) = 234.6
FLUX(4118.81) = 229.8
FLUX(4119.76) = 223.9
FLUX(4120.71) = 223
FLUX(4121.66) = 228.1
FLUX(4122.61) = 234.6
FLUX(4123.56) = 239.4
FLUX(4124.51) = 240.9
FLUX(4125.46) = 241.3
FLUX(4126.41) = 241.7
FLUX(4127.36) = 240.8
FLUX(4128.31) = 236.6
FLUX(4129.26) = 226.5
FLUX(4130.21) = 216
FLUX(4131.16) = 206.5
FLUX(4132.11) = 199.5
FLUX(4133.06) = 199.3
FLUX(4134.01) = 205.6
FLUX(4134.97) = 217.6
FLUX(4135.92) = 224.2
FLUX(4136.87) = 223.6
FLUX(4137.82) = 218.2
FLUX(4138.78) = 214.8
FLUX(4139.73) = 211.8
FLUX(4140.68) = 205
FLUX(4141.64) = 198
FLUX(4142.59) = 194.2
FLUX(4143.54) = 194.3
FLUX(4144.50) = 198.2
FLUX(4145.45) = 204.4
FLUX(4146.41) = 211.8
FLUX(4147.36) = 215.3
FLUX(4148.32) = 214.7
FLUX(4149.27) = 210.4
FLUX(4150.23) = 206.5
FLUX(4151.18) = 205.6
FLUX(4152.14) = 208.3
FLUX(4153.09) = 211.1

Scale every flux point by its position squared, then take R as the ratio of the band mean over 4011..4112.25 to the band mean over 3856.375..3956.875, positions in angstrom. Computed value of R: 1.82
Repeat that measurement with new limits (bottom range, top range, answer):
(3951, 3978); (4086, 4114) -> 1.96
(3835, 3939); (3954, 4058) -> 1.67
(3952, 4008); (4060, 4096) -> 1.44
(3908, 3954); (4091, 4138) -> 1.90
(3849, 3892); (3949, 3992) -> 1.29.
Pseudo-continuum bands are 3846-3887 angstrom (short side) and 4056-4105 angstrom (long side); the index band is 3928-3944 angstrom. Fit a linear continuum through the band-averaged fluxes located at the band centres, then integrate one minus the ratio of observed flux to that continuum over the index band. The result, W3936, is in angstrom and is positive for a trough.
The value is 7.49 angstrom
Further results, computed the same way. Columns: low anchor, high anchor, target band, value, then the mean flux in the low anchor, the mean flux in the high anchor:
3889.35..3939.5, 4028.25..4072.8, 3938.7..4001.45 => 4.2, 128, 209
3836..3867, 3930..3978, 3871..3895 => -4.2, 106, 112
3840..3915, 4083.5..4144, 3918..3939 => 7.5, 128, 221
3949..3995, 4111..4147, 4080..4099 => -3.2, 147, 220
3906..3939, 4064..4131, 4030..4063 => -3.4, 119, 220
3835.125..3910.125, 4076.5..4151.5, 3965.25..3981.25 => 5.4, 122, 219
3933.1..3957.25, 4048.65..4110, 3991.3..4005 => -3.9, 125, 214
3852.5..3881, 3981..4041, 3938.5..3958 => 2.8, 116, 212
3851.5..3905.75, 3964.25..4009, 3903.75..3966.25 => 7.1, 126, 165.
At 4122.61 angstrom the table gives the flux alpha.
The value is 234.6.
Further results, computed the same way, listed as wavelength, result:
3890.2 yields 129.6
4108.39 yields 219.3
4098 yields 195.8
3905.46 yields 145.8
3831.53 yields 103.1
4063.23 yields 193.3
